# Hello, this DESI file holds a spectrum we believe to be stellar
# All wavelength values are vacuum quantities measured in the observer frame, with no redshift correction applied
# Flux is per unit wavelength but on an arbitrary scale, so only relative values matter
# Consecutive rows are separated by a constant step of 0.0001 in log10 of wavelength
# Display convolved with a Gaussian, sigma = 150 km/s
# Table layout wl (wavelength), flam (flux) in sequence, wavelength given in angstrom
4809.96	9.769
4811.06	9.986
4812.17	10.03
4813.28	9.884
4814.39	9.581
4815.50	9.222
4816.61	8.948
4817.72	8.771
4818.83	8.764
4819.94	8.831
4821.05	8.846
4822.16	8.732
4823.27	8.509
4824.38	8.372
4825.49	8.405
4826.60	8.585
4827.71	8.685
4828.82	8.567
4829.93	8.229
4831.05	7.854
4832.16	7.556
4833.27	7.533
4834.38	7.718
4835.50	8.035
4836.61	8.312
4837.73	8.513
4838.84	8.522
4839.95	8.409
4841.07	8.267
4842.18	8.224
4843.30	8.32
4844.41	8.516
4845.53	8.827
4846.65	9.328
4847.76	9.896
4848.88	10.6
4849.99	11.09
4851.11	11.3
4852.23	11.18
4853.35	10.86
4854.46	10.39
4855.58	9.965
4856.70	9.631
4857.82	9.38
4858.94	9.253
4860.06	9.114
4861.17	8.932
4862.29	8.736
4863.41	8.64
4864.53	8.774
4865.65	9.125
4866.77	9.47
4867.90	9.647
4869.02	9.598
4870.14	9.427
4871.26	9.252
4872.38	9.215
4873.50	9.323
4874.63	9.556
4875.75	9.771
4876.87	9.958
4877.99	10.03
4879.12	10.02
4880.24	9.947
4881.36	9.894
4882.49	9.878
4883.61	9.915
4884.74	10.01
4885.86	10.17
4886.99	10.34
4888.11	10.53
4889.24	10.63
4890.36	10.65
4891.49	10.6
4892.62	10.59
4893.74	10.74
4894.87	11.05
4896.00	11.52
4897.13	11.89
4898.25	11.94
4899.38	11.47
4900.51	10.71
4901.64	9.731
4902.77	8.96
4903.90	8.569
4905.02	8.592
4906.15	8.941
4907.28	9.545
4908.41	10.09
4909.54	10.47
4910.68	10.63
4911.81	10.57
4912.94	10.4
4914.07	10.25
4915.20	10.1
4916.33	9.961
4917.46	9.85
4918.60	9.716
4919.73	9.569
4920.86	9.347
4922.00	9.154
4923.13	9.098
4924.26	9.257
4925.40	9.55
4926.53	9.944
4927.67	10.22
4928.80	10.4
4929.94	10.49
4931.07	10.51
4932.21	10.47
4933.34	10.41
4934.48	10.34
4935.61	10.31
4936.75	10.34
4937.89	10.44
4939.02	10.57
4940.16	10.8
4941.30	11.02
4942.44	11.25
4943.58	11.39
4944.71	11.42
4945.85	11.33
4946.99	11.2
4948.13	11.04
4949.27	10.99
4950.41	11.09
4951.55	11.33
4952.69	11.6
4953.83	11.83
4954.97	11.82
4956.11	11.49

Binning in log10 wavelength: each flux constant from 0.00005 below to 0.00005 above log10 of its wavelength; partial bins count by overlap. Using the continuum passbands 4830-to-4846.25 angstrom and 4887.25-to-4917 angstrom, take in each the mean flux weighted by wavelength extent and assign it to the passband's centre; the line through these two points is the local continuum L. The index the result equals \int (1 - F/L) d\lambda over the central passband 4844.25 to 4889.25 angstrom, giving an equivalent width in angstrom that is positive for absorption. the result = -3.1 angstrom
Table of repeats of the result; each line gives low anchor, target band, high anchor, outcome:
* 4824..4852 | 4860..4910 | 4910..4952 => -1.77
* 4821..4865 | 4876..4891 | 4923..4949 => -0.76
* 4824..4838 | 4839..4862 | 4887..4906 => -1.78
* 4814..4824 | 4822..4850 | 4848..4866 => 2.29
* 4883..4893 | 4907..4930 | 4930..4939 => 1.07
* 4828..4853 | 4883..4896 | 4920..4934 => -1.46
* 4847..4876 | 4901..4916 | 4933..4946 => 0.86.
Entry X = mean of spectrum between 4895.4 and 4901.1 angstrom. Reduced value 11.5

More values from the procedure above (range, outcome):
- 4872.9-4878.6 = 9.72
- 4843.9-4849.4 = 9.42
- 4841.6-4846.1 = 8.47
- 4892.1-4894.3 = 10.7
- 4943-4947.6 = 11.3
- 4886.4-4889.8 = 10.5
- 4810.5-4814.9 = 9.88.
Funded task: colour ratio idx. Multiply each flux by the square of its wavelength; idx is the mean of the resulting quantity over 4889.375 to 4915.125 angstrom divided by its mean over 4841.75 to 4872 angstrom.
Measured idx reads 1.11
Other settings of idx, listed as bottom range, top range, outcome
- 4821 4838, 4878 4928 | 1.26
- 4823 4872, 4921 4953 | 1.21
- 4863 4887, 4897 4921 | 1.06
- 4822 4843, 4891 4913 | 1.29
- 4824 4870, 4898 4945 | 1.16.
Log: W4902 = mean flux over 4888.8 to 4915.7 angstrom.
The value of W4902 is 10.4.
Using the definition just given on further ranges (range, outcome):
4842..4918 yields 9.93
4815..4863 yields 8.97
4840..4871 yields 9.48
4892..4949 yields 10.3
